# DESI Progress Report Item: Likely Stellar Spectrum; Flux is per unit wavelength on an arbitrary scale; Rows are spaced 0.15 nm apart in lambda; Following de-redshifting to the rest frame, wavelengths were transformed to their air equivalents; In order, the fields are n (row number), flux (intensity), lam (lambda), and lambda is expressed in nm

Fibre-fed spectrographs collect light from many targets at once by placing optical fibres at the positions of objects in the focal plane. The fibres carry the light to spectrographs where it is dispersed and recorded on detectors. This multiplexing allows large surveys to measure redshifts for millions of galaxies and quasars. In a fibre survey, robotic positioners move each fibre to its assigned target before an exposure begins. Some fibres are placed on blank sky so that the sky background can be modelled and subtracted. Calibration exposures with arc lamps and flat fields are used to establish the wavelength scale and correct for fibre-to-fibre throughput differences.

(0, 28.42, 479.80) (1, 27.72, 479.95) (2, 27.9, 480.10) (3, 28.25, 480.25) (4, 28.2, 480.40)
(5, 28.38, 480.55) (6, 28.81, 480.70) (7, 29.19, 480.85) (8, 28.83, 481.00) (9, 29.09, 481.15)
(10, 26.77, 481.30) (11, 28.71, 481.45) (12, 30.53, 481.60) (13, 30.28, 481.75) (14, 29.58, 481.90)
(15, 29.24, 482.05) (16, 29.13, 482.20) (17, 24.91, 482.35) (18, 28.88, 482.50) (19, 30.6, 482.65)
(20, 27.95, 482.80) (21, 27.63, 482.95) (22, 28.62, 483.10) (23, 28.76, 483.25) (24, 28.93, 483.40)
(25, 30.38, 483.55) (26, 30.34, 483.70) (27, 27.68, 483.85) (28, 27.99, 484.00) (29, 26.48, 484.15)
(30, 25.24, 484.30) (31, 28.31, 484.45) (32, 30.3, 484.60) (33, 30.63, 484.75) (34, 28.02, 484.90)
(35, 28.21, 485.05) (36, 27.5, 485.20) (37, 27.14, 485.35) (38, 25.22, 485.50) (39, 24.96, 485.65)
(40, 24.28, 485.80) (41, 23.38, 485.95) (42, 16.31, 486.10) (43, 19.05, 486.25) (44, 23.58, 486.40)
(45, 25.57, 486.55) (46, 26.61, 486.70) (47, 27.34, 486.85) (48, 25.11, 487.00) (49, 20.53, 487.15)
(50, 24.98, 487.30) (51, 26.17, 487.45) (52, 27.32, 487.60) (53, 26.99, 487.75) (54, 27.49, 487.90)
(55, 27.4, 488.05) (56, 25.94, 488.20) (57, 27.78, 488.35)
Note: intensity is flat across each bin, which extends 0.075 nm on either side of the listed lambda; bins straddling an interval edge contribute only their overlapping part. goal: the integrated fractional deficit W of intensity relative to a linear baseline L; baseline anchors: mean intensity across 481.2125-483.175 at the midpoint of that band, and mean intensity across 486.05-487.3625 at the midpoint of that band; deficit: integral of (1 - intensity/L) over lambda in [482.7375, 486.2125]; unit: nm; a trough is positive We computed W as -0.138 nm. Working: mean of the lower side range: 28.7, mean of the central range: 27.1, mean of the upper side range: 23.3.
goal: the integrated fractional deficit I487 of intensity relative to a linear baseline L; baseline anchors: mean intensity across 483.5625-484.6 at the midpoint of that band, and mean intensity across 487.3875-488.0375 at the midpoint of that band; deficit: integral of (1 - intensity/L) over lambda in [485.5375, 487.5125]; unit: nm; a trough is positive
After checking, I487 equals 0.265 nm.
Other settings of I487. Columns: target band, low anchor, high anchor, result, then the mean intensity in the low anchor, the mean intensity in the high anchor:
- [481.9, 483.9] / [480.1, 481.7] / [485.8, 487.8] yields -0.12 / 28.7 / 24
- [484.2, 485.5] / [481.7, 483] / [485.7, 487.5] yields -0.12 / 28.7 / 23.6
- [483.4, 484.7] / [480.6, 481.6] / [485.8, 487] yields -0.14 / 28.7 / 23.3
